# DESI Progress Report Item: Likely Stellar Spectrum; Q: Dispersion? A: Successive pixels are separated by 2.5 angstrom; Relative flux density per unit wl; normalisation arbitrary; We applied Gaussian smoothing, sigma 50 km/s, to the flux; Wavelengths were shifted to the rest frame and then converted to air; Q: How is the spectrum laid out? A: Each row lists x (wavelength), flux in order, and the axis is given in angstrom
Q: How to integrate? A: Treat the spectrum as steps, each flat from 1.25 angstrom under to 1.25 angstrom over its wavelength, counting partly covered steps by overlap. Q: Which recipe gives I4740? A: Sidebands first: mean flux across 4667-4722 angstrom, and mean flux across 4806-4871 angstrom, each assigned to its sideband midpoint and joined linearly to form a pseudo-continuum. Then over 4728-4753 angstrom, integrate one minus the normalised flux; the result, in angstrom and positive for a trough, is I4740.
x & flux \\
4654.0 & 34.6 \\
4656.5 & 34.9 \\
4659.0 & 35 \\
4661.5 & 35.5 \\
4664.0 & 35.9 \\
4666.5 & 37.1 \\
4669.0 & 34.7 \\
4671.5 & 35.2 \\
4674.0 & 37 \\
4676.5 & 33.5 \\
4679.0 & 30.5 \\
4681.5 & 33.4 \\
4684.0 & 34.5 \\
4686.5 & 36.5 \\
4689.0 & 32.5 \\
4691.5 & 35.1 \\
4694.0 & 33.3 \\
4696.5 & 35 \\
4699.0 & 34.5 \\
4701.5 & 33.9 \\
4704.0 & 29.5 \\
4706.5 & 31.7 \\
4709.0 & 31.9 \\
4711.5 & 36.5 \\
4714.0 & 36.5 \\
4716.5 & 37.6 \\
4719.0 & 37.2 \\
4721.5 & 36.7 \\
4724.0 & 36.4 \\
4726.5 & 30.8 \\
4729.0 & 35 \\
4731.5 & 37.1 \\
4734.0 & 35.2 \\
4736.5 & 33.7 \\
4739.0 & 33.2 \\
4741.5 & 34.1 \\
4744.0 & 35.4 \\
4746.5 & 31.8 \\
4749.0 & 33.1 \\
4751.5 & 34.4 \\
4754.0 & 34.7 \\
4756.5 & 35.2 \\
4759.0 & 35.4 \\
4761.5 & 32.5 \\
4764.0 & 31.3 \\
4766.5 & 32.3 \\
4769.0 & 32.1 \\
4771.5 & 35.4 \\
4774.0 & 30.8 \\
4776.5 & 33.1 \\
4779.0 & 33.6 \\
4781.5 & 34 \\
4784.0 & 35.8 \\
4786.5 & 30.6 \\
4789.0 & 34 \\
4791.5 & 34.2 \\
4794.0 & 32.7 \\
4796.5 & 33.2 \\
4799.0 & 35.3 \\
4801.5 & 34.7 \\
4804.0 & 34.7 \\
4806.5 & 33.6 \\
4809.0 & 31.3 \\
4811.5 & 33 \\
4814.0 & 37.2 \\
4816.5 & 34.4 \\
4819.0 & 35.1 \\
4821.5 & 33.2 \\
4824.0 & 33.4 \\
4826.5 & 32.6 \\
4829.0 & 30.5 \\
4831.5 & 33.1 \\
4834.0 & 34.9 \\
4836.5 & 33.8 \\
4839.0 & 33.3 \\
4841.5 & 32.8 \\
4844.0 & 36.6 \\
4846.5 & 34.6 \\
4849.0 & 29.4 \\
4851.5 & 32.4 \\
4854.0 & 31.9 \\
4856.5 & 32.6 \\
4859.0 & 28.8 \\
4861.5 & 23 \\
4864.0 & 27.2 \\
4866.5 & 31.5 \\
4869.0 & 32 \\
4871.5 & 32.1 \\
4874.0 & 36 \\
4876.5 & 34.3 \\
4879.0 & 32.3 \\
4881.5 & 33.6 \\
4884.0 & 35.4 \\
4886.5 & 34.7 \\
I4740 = -0.39 angstrom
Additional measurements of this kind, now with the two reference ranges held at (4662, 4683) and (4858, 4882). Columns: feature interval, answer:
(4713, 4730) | -0.99 angstrom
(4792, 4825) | -1.88 angstrom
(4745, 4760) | -0.41 angstrom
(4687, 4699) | 0.04 angstrom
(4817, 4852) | -1.79 angstrom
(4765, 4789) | -0.26 angstrom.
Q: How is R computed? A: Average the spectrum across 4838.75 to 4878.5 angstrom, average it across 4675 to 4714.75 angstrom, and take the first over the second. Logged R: 0.9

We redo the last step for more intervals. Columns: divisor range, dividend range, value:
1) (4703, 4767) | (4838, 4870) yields 0.91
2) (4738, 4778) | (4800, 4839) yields 1.01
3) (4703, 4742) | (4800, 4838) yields 0.97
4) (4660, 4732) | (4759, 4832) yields 0.96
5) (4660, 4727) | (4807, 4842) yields 0.97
